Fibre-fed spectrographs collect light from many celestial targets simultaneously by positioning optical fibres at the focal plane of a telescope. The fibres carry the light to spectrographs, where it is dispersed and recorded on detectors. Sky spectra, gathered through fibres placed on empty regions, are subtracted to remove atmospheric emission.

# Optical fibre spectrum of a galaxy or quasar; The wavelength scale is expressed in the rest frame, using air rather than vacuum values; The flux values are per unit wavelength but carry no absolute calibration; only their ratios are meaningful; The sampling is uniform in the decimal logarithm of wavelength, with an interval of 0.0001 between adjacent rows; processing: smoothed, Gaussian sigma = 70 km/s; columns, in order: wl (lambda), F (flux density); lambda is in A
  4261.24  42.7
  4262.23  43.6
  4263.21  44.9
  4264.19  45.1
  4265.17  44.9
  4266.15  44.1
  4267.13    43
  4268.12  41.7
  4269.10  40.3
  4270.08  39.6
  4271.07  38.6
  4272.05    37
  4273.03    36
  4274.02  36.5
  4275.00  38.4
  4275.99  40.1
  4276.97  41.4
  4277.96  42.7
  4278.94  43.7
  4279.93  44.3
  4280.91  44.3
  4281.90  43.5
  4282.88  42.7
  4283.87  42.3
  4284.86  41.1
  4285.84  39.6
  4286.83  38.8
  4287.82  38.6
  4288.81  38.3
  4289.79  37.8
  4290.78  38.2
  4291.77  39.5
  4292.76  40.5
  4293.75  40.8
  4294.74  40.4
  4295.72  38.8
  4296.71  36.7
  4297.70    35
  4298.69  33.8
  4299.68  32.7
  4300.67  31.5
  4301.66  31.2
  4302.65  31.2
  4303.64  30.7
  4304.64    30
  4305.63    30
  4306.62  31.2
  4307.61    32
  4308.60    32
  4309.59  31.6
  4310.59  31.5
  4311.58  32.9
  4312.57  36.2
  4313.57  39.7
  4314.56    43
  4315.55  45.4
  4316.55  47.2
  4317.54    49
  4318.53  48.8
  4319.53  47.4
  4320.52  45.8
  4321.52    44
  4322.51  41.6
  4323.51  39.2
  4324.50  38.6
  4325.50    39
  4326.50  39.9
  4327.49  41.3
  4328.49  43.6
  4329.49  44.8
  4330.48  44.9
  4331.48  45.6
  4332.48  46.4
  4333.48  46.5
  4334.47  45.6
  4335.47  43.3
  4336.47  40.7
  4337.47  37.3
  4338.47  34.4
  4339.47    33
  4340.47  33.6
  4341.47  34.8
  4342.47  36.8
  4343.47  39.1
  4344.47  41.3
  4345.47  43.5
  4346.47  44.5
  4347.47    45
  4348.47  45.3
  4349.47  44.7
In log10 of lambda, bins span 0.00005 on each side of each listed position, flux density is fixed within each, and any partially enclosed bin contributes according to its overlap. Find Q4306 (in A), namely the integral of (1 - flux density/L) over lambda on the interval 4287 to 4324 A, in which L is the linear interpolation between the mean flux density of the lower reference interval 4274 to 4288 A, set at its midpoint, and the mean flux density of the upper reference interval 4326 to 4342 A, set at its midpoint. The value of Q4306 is 3.1 A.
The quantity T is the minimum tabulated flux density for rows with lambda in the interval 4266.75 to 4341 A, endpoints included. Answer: 30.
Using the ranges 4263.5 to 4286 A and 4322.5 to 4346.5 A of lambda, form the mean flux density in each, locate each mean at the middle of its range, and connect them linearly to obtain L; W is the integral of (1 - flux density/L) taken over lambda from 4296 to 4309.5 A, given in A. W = 2.9 A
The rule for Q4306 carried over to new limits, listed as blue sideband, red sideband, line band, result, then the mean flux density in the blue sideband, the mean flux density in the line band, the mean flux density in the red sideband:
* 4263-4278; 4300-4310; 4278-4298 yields -2.5 A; 40.8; 40.4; 31.2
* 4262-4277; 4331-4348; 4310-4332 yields -0.8 A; 40.9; 42.2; 40.7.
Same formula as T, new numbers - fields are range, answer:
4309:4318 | 31.5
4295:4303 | 31.2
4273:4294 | 36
